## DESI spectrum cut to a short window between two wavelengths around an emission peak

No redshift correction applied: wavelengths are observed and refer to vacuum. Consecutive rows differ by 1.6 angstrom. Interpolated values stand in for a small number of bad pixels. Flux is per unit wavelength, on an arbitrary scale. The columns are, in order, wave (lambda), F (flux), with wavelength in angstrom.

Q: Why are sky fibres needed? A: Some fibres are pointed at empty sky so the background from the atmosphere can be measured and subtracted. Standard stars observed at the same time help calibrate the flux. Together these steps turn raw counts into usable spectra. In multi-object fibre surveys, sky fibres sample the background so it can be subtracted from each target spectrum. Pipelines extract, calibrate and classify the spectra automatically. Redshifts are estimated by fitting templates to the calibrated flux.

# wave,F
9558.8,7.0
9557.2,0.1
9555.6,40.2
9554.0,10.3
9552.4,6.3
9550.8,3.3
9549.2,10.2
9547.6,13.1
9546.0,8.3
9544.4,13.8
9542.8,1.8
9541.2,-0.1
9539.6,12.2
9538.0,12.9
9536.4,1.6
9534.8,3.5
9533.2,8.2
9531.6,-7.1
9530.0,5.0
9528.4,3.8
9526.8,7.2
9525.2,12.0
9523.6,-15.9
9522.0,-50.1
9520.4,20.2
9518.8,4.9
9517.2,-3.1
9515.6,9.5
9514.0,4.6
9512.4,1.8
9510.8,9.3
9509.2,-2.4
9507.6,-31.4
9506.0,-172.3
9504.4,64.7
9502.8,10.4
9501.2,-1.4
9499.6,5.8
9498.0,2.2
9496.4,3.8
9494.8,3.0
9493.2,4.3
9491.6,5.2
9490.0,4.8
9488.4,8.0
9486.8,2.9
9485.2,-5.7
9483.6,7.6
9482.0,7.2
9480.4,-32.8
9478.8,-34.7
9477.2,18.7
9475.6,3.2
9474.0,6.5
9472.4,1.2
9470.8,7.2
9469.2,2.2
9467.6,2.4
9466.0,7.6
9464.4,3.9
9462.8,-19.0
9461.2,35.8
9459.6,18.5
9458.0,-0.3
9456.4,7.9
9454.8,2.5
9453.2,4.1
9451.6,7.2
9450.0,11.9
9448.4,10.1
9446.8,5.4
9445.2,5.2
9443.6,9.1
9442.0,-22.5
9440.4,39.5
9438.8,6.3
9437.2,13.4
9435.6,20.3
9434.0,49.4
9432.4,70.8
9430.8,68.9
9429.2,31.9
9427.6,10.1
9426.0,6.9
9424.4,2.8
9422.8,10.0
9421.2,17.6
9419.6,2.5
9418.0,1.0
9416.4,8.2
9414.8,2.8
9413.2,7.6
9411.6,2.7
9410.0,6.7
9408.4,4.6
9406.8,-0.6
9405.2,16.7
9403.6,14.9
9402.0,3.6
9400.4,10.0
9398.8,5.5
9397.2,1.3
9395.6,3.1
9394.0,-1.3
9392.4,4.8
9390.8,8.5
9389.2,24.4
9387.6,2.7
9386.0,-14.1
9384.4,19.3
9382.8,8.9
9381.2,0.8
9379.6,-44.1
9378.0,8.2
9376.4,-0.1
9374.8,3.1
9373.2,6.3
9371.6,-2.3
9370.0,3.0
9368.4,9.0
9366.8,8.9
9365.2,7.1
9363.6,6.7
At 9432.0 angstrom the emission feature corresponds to [O III]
